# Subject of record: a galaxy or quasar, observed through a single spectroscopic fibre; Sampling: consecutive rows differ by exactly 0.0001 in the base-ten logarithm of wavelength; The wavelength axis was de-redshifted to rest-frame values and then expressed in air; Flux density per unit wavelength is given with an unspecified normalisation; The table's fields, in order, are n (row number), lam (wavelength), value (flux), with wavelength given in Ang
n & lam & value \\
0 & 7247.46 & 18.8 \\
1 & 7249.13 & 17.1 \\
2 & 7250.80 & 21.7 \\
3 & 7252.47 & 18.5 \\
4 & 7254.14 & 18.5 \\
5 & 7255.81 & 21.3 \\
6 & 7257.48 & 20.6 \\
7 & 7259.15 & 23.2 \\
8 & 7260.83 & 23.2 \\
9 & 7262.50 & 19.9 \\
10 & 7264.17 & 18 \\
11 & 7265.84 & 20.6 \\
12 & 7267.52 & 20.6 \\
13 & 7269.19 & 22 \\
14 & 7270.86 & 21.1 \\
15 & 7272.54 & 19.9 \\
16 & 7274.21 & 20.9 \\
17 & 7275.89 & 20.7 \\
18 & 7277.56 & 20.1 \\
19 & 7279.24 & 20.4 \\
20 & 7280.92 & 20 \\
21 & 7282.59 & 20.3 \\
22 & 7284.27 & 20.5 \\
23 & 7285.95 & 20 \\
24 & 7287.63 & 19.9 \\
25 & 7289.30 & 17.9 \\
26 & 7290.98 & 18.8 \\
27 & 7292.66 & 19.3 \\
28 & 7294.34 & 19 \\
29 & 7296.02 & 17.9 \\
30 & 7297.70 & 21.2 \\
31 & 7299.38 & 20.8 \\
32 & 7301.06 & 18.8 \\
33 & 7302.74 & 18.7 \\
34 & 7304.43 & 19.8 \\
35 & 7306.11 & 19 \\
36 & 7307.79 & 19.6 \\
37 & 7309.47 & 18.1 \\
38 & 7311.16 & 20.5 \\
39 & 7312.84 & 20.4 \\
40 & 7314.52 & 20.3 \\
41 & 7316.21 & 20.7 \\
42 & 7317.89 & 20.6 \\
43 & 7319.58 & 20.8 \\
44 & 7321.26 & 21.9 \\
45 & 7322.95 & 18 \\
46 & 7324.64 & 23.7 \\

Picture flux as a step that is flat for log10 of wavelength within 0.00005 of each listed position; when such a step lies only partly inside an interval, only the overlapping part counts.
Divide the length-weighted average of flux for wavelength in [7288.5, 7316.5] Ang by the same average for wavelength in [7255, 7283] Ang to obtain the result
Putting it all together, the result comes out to 0.94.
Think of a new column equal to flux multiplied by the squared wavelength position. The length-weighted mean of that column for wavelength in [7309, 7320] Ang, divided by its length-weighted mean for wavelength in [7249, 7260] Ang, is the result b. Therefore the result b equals 1.01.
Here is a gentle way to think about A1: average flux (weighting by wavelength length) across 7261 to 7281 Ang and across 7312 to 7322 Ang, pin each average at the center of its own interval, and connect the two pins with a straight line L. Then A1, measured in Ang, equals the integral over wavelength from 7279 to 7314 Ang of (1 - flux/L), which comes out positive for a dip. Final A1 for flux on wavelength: 1.83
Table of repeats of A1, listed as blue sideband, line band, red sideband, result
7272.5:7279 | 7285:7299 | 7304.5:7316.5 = 0.57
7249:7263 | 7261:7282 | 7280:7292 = -0.35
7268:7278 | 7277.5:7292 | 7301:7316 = 0.47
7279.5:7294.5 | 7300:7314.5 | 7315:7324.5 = 0.57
